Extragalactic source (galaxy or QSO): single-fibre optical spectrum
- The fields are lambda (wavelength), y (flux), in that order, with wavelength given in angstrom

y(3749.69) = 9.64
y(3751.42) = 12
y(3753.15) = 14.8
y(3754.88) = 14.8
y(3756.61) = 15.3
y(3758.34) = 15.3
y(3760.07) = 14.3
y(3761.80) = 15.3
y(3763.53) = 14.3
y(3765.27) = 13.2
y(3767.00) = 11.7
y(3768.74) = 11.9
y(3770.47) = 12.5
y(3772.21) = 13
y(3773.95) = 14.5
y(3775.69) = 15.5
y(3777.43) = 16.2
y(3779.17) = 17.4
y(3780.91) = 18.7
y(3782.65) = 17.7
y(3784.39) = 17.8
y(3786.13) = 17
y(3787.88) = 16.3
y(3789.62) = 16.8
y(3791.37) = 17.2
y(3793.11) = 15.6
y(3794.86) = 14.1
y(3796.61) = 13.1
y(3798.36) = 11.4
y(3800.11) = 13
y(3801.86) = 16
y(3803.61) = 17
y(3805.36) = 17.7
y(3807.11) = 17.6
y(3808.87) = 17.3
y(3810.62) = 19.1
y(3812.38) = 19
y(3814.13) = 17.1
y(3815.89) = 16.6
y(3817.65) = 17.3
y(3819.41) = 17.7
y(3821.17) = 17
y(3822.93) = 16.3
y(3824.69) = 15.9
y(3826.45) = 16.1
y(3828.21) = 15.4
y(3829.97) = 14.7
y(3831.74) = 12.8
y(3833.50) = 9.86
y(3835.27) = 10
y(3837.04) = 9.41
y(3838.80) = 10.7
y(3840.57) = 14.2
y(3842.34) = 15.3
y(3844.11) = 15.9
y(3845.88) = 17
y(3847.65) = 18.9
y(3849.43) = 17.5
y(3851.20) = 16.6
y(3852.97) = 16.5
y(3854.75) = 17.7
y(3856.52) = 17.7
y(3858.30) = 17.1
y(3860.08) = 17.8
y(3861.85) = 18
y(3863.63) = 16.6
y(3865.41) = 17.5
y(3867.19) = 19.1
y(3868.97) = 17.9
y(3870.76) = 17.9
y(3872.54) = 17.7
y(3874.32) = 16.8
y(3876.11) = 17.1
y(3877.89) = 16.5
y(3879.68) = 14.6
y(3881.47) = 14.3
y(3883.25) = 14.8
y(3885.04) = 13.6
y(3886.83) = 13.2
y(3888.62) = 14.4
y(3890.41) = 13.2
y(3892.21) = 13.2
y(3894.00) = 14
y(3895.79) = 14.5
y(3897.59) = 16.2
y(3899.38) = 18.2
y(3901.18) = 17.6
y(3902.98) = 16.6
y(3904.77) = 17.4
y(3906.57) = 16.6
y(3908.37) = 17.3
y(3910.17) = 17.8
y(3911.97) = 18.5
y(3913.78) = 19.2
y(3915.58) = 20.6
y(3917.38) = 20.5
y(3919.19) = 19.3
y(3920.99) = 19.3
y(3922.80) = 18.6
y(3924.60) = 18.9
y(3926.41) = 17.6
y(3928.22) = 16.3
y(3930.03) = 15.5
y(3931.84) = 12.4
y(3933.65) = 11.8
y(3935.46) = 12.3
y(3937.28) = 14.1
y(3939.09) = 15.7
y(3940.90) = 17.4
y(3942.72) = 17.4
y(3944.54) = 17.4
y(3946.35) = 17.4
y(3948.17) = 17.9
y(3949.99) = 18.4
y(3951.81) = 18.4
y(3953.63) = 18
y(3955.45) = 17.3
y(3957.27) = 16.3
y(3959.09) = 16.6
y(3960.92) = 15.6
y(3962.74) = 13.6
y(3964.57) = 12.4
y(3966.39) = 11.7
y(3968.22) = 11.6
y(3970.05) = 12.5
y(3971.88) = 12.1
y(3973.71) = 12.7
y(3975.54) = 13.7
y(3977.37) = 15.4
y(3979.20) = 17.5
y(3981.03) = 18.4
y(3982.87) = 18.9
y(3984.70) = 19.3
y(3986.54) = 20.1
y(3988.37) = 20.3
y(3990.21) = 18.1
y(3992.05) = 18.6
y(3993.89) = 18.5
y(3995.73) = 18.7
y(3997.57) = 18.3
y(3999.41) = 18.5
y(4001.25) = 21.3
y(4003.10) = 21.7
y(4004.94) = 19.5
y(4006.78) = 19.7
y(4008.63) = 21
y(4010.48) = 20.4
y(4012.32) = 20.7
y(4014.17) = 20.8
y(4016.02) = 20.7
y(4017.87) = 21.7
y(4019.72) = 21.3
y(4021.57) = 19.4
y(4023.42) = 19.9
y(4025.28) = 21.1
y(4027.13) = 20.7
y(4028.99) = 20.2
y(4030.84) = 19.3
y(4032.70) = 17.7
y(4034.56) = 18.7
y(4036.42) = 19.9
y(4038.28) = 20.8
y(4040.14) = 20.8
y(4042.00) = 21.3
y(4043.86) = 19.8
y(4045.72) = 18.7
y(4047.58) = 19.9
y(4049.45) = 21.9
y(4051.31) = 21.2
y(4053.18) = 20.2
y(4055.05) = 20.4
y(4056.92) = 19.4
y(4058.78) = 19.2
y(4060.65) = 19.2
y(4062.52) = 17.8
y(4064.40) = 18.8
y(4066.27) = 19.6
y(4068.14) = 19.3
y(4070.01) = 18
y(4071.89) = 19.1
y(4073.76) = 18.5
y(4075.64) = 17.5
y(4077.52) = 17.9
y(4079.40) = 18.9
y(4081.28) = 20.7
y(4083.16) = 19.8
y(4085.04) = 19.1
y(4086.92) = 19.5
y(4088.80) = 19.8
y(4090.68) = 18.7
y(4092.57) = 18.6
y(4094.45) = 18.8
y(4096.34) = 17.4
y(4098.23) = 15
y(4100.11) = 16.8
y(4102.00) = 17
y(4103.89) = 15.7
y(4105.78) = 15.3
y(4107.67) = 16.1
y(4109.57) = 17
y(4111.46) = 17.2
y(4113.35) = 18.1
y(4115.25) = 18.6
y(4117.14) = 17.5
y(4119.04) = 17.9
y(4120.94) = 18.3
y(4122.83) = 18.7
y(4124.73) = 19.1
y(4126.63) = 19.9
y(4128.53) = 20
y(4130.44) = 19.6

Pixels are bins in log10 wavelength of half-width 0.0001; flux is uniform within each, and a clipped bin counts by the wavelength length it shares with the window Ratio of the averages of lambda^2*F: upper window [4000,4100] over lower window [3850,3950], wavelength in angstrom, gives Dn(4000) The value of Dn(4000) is 1.3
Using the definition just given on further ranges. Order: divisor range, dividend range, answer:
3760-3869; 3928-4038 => 1.22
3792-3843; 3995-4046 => 1.48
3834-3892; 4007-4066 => 1.39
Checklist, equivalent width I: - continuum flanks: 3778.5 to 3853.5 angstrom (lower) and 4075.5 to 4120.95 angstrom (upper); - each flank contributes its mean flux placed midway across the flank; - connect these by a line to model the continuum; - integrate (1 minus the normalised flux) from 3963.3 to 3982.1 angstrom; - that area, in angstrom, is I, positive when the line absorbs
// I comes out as 3.4 angstrom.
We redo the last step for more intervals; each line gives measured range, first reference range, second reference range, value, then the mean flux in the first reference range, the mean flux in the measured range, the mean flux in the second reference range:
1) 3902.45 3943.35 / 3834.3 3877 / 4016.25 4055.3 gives 1.7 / 16.3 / 17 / 20.2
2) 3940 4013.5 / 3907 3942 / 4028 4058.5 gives 4.0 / 17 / 17.4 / 20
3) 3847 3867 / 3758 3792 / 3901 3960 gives -1.5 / 15.3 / 17.5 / 17.2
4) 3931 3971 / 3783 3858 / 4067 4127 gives 3.7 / 15.7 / 15.3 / 18.1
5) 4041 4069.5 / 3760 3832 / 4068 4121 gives -3.3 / 15.7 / 19.8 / 18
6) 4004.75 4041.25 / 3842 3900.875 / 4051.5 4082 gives -3.5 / 16.3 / 20.2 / 19.1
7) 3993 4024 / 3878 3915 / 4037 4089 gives -3.1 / 15.8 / 20.1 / 19.5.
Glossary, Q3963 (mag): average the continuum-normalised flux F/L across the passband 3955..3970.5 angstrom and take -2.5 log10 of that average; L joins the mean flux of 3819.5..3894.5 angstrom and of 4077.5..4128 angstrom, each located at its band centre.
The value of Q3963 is 0.18 mag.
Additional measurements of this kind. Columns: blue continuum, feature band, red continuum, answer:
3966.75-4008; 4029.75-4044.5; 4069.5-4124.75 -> -0.12 mag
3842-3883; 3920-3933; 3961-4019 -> 0.03 mag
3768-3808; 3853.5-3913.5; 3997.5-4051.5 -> 0.07 mag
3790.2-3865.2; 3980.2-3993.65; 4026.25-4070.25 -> -0.03 mag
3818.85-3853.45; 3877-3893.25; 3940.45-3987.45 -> 0.08 mag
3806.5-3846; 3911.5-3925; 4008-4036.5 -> -0.11 mag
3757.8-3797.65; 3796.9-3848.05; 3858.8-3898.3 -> 0.01 mag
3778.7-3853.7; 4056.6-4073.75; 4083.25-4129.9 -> -0.07 mag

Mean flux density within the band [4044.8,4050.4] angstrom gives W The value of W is 20.2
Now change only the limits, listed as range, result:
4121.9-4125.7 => 18.9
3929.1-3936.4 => 13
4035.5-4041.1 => 20.5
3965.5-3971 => 11.9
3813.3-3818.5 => 17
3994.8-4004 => 19.7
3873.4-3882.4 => 15.9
